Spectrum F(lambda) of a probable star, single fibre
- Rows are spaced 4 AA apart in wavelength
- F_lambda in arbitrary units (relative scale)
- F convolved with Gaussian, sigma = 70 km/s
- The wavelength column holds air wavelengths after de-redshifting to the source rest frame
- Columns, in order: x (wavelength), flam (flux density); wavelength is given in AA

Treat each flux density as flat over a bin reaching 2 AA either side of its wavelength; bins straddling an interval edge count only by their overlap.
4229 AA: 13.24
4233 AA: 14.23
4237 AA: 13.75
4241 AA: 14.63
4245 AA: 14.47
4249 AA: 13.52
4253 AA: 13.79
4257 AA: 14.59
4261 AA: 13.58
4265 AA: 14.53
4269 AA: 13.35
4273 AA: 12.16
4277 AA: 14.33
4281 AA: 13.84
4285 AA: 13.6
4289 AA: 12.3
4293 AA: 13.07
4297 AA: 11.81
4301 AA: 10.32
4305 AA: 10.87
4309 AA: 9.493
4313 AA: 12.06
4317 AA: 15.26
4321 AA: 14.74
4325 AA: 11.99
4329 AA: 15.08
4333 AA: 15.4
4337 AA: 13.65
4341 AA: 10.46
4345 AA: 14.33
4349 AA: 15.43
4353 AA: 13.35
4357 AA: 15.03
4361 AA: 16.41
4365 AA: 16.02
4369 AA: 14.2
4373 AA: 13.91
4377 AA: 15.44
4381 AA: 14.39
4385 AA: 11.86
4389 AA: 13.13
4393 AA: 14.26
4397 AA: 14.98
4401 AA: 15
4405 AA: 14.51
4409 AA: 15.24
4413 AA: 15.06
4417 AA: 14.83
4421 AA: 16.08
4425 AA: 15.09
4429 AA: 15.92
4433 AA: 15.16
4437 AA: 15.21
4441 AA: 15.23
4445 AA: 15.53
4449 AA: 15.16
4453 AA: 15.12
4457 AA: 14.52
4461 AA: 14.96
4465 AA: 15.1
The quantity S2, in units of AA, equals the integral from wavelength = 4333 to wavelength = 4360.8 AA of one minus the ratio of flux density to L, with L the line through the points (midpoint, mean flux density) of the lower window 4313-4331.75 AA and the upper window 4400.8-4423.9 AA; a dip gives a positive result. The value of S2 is 0.7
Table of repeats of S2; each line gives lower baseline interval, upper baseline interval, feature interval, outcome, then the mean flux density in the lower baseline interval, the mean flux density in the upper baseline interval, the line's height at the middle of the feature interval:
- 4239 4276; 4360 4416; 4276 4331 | 5.3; 13.9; 14.6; 14.1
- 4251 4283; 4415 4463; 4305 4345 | 3.4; 13.8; 15.2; 14.3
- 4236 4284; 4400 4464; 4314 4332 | 0.2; 13.9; 15.2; 14.3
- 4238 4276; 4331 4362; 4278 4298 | 1.3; 13.9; 14.2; 14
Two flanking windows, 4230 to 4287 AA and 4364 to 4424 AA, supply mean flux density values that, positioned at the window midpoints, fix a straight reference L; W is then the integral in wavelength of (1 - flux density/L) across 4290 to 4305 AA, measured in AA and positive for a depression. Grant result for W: 2.6 AA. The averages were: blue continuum 13.9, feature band 11.7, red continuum 14.6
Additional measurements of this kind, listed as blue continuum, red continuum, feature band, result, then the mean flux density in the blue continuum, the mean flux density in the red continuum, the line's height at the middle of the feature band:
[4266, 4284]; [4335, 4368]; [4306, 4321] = 1.53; 13.5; 14.3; 13.9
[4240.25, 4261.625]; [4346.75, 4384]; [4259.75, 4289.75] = 1.56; 14.1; 14.8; 14.2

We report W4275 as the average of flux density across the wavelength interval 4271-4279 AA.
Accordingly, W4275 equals 13.2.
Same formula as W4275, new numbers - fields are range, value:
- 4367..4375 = 14.1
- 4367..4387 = 14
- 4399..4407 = 14.8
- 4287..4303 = 11.9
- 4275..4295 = 13.4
